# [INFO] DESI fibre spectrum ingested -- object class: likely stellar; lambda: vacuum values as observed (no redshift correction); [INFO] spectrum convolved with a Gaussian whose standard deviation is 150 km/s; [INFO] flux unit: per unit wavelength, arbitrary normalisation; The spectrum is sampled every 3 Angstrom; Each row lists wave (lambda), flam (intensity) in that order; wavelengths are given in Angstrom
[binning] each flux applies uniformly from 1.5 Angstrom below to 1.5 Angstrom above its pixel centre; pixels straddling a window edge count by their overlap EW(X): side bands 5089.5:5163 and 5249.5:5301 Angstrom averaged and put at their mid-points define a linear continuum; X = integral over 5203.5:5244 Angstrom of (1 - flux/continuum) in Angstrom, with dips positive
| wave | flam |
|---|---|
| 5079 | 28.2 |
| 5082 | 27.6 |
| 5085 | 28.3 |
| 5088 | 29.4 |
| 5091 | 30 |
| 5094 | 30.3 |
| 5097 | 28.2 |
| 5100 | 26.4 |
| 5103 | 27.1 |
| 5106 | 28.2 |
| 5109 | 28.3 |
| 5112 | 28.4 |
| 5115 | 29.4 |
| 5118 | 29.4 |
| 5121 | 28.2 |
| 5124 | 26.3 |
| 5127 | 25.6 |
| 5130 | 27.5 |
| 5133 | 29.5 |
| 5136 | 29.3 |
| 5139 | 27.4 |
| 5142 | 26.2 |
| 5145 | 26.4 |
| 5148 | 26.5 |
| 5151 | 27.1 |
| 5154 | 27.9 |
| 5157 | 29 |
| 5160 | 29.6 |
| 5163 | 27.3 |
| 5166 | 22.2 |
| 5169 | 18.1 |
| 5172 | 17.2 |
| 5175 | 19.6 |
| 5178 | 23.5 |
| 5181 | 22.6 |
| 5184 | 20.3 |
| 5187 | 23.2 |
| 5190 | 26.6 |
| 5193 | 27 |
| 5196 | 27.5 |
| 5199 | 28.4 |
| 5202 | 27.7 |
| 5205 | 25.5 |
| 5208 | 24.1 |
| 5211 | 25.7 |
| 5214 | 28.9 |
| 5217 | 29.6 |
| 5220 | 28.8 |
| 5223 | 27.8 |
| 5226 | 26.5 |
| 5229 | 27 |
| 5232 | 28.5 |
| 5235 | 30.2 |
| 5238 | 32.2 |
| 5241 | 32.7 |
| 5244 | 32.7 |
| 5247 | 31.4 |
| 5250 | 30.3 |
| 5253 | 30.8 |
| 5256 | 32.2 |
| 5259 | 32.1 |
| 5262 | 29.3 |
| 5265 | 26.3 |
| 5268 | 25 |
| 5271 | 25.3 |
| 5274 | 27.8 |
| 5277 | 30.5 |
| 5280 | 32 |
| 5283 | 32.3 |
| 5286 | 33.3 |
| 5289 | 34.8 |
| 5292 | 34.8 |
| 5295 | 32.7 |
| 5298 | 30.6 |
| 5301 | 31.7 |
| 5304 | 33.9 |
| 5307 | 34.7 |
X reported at 1.8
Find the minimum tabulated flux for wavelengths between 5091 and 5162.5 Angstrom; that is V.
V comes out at 25.6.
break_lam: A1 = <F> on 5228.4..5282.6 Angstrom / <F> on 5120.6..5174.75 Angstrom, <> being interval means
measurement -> 1.2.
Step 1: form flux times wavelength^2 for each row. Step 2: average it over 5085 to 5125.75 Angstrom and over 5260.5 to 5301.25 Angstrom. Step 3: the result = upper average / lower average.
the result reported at 1.15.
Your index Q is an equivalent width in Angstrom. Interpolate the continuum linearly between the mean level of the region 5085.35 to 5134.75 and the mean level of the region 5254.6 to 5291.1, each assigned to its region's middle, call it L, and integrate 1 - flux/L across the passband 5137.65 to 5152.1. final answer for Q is 1.0 Angstrom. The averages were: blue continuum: 28.3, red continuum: 30.1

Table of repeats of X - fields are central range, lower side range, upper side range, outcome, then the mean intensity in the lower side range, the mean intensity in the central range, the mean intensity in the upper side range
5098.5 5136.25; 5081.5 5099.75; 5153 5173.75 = -1.0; 28.9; 27.9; 24.3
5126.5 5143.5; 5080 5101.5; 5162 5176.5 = -2.5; 28.6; 27.7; 20.7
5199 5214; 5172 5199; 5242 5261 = -0.1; 23.7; 26.3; 31.6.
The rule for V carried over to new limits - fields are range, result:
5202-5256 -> 24.1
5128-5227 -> 17.2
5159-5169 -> 18.1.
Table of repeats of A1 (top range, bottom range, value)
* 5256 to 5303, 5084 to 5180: 1.14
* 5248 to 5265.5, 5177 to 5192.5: 1.30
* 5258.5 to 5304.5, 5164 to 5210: 1.30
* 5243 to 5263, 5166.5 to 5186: 1.53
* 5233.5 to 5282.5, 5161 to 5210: 1.26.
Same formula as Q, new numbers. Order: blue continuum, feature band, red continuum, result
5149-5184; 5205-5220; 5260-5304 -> -0.29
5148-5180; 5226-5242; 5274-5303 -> -0.51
